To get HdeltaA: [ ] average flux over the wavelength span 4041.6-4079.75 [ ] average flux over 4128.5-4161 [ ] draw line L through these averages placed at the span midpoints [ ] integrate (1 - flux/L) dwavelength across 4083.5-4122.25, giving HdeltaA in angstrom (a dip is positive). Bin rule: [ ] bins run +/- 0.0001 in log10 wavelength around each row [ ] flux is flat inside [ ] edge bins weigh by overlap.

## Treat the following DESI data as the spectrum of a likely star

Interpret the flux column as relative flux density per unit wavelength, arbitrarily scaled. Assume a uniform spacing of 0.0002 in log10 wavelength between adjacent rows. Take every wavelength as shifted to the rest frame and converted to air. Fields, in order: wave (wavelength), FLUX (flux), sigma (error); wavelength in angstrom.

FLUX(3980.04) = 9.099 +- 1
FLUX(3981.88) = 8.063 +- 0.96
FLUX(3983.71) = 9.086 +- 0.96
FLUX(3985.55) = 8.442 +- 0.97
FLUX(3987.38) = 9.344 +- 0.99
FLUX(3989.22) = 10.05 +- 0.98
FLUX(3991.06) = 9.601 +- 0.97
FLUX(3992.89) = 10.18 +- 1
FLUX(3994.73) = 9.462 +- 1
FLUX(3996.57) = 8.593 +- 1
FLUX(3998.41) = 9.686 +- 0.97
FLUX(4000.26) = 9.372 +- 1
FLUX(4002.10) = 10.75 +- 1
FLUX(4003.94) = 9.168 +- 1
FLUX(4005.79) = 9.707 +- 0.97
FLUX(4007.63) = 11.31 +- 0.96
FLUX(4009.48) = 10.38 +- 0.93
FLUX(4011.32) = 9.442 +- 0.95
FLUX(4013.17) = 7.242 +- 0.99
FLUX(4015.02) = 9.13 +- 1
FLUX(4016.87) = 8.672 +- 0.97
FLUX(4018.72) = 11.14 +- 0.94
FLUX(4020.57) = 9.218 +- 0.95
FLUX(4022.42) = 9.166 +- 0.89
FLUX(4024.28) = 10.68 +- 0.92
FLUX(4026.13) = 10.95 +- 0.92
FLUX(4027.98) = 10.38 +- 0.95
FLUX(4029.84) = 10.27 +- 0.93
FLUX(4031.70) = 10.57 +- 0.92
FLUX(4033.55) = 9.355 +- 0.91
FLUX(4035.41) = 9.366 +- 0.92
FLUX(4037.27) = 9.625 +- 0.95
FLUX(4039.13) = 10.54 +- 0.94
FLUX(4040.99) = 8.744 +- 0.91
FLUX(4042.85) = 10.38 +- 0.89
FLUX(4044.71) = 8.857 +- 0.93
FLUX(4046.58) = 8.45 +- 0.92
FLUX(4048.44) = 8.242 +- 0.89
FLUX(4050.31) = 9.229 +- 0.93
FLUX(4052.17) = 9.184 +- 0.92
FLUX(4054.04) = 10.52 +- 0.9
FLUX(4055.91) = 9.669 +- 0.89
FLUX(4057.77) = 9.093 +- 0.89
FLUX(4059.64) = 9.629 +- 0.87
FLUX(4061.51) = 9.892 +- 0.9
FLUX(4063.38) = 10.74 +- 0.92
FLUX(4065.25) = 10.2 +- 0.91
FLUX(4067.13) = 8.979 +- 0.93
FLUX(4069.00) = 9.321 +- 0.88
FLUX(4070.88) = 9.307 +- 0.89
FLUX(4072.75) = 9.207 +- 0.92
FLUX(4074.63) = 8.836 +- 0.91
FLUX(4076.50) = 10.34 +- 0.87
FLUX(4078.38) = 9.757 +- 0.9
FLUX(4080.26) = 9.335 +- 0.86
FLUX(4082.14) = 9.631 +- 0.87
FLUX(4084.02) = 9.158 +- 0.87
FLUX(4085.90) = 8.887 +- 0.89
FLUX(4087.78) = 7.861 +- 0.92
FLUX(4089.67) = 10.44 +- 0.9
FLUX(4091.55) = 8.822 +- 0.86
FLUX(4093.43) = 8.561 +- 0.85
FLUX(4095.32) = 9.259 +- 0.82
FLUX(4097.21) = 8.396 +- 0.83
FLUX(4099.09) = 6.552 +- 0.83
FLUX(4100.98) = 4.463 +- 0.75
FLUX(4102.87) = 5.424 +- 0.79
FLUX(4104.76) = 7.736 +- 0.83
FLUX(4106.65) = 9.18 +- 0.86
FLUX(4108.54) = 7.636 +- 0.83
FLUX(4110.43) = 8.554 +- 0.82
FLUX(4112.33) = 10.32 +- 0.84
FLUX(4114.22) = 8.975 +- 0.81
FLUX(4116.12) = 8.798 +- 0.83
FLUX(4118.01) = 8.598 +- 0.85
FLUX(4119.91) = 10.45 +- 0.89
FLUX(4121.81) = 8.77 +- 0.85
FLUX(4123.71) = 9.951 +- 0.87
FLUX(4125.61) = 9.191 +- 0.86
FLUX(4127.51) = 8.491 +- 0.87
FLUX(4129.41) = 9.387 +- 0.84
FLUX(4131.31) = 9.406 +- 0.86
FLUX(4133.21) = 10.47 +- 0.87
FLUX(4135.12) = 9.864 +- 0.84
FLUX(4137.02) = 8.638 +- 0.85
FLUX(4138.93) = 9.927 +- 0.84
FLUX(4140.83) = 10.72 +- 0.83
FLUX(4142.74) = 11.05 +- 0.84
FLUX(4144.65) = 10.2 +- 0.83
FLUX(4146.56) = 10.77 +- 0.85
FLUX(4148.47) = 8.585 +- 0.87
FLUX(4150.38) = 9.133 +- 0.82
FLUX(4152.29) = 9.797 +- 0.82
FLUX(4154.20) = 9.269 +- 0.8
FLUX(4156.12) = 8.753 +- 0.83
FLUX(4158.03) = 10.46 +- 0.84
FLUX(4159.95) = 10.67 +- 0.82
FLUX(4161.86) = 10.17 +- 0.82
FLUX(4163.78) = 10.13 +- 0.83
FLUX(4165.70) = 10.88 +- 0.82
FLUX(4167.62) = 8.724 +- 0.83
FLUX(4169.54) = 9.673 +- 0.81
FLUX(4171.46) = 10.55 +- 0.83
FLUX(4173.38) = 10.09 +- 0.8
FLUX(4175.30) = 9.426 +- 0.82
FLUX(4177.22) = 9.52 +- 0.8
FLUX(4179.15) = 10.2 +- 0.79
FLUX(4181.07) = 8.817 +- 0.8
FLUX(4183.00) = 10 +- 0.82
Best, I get 5.0 angstrom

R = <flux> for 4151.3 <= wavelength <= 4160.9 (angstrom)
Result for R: 9.78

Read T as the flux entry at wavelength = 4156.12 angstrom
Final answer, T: 8.753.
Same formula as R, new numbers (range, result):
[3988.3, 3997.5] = 9.58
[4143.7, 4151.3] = 9.67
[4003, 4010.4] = 10.1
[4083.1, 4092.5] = 9.04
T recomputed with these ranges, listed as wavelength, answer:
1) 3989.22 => 10.05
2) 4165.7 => 10.88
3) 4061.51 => 9.892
